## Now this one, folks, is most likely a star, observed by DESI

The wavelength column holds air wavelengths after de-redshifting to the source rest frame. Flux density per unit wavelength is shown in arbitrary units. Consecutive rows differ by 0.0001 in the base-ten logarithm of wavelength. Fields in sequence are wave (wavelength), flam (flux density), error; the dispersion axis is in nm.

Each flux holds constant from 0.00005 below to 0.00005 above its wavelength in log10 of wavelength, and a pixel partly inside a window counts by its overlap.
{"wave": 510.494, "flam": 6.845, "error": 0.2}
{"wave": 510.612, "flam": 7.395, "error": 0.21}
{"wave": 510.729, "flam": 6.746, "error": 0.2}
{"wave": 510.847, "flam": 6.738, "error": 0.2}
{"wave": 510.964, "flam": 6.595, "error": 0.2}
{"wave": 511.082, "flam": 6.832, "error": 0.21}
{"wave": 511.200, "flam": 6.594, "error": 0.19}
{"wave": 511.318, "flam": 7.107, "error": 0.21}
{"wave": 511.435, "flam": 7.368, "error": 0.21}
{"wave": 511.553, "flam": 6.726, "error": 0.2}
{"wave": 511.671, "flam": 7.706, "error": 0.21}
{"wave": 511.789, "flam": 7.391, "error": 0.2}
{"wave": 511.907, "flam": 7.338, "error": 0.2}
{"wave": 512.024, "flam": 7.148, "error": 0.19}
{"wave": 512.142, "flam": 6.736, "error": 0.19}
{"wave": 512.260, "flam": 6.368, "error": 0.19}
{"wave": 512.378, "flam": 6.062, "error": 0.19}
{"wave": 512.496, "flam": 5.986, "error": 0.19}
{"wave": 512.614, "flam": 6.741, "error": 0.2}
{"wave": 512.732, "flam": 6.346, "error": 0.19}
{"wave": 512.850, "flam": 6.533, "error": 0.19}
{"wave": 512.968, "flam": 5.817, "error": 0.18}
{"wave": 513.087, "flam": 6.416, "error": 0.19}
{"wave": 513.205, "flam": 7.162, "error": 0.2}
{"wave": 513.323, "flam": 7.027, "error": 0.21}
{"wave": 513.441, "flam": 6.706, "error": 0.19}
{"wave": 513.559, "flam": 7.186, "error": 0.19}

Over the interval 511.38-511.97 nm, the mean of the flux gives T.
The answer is 7.31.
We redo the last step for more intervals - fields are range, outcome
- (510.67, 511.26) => 6.7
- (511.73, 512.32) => 7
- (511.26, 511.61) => 7.08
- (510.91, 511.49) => 6.9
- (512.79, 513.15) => 6.26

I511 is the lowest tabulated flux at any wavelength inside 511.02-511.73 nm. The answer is 6.594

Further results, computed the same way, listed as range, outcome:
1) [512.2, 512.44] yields 6.062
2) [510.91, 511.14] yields 6.595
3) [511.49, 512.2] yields 6.726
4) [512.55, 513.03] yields 5.817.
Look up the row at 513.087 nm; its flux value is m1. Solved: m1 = 6.416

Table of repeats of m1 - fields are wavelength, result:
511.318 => 7.107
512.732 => 6.346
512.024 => 7.148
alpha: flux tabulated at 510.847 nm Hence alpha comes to 6.738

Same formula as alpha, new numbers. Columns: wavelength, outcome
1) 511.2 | 6.594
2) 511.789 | 7.391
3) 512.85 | 6.533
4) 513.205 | 7.162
